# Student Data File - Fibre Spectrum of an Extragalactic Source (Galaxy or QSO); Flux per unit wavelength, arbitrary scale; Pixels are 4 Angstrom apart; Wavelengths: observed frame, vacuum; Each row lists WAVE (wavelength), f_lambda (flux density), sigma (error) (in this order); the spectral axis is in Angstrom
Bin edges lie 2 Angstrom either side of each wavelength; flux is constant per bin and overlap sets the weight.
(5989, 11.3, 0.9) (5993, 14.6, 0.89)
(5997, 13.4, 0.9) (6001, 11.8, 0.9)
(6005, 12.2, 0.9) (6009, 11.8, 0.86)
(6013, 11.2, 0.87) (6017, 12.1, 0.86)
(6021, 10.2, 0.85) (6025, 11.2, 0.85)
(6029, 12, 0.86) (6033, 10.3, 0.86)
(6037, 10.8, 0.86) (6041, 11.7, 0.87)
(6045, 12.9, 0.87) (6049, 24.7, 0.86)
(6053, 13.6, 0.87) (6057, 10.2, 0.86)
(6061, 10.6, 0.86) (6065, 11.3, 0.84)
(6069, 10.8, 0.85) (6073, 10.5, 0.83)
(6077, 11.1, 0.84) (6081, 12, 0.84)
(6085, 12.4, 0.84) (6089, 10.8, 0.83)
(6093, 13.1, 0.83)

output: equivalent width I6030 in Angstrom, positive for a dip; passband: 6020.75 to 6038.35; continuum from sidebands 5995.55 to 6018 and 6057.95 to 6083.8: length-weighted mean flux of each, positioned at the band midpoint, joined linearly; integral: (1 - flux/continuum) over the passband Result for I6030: 1.1 Angstrom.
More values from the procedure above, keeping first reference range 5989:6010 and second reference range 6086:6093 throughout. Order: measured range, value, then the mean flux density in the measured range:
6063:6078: 1.23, 10.9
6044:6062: -3.87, 14.7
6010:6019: 0.60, 11.7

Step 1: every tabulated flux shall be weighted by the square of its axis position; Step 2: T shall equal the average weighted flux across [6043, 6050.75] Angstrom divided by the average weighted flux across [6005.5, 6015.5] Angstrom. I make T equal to 1.62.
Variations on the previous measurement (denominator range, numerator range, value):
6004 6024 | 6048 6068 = 1.19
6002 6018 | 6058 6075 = 0.93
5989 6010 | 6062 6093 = 0.92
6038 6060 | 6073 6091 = 0.81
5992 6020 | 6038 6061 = 1.16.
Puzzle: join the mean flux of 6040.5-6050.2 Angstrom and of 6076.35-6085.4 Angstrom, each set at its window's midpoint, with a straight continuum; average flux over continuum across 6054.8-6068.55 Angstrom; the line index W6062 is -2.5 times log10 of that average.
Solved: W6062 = 0.31 mag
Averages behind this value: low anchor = 16.5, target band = 10.8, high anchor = 11.8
